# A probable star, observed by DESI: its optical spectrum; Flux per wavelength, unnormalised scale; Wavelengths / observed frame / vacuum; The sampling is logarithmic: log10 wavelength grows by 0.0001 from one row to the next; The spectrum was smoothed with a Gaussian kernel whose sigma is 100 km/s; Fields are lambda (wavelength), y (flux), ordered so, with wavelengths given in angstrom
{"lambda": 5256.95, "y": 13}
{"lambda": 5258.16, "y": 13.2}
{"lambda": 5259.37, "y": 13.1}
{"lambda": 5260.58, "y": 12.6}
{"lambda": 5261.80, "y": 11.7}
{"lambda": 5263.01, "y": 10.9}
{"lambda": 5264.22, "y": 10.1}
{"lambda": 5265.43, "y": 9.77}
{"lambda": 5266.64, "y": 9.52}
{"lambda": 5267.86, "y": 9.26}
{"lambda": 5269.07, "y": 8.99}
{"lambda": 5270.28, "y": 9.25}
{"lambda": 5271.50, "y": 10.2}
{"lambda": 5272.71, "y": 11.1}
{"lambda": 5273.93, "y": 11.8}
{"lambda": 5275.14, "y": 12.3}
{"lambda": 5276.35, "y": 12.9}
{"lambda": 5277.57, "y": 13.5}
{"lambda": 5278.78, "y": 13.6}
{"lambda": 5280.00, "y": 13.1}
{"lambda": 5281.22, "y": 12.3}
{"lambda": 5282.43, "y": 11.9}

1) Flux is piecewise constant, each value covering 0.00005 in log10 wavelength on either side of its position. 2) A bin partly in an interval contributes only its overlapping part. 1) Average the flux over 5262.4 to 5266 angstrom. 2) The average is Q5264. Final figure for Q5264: 10.3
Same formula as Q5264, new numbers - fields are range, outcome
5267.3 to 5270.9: 9.17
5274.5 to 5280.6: 13.1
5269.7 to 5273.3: 10.2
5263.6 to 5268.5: 9.67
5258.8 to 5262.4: 12.4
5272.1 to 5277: 12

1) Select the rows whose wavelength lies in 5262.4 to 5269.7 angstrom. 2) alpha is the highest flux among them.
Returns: 10.9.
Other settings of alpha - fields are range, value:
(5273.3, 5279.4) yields 13.6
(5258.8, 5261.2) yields 13.1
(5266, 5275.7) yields 12.3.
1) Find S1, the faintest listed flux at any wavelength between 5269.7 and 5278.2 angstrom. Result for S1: 9.25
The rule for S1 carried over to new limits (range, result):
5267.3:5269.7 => 8.99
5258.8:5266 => 9.77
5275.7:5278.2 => 12.9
